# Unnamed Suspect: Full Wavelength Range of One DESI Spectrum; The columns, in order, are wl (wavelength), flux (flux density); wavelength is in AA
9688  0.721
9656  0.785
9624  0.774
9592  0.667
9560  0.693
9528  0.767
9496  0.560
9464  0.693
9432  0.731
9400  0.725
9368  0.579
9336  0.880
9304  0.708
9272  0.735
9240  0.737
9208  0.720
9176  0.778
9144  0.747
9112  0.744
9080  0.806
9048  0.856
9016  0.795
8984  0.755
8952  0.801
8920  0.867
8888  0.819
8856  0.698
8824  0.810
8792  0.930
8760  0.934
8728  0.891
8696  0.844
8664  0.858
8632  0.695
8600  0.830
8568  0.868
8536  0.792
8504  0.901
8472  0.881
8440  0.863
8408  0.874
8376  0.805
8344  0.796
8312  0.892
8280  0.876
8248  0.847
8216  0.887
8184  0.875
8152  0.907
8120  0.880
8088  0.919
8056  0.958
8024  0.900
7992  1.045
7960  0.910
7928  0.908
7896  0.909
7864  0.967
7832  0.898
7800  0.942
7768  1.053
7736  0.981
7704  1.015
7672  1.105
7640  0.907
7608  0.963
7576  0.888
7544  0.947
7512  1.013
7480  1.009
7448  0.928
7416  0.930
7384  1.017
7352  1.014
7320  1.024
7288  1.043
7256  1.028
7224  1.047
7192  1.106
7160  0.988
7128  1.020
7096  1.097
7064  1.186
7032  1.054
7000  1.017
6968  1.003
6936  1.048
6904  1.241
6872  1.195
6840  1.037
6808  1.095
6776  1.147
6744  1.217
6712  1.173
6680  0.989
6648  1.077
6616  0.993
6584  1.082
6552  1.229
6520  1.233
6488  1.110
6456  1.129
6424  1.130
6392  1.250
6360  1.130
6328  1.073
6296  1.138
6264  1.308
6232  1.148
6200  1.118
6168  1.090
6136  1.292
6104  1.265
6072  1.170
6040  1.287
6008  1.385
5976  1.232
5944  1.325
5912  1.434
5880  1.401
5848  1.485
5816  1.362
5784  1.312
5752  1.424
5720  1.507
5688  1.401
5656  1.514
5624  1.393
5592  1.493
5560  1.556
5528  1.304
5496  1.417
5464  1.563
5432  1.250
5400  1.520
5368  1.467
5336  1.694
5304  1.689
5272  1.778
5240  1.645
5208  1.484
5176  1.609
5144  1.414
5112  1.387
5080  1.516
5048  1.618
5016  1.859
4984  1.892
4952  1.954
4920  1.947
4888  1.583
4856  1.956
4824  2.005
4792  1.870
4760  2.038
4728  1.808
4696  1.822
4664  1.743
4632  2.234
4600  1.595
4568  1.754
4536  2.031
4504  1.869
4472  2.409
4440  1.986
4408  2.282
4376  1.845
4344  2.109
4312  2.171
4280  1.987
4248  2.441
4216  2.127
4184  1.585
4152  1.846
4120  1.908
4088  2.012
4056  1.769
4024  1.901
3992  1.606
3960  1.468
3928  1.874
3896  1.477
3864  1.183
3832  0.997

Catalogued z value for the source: 0.05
